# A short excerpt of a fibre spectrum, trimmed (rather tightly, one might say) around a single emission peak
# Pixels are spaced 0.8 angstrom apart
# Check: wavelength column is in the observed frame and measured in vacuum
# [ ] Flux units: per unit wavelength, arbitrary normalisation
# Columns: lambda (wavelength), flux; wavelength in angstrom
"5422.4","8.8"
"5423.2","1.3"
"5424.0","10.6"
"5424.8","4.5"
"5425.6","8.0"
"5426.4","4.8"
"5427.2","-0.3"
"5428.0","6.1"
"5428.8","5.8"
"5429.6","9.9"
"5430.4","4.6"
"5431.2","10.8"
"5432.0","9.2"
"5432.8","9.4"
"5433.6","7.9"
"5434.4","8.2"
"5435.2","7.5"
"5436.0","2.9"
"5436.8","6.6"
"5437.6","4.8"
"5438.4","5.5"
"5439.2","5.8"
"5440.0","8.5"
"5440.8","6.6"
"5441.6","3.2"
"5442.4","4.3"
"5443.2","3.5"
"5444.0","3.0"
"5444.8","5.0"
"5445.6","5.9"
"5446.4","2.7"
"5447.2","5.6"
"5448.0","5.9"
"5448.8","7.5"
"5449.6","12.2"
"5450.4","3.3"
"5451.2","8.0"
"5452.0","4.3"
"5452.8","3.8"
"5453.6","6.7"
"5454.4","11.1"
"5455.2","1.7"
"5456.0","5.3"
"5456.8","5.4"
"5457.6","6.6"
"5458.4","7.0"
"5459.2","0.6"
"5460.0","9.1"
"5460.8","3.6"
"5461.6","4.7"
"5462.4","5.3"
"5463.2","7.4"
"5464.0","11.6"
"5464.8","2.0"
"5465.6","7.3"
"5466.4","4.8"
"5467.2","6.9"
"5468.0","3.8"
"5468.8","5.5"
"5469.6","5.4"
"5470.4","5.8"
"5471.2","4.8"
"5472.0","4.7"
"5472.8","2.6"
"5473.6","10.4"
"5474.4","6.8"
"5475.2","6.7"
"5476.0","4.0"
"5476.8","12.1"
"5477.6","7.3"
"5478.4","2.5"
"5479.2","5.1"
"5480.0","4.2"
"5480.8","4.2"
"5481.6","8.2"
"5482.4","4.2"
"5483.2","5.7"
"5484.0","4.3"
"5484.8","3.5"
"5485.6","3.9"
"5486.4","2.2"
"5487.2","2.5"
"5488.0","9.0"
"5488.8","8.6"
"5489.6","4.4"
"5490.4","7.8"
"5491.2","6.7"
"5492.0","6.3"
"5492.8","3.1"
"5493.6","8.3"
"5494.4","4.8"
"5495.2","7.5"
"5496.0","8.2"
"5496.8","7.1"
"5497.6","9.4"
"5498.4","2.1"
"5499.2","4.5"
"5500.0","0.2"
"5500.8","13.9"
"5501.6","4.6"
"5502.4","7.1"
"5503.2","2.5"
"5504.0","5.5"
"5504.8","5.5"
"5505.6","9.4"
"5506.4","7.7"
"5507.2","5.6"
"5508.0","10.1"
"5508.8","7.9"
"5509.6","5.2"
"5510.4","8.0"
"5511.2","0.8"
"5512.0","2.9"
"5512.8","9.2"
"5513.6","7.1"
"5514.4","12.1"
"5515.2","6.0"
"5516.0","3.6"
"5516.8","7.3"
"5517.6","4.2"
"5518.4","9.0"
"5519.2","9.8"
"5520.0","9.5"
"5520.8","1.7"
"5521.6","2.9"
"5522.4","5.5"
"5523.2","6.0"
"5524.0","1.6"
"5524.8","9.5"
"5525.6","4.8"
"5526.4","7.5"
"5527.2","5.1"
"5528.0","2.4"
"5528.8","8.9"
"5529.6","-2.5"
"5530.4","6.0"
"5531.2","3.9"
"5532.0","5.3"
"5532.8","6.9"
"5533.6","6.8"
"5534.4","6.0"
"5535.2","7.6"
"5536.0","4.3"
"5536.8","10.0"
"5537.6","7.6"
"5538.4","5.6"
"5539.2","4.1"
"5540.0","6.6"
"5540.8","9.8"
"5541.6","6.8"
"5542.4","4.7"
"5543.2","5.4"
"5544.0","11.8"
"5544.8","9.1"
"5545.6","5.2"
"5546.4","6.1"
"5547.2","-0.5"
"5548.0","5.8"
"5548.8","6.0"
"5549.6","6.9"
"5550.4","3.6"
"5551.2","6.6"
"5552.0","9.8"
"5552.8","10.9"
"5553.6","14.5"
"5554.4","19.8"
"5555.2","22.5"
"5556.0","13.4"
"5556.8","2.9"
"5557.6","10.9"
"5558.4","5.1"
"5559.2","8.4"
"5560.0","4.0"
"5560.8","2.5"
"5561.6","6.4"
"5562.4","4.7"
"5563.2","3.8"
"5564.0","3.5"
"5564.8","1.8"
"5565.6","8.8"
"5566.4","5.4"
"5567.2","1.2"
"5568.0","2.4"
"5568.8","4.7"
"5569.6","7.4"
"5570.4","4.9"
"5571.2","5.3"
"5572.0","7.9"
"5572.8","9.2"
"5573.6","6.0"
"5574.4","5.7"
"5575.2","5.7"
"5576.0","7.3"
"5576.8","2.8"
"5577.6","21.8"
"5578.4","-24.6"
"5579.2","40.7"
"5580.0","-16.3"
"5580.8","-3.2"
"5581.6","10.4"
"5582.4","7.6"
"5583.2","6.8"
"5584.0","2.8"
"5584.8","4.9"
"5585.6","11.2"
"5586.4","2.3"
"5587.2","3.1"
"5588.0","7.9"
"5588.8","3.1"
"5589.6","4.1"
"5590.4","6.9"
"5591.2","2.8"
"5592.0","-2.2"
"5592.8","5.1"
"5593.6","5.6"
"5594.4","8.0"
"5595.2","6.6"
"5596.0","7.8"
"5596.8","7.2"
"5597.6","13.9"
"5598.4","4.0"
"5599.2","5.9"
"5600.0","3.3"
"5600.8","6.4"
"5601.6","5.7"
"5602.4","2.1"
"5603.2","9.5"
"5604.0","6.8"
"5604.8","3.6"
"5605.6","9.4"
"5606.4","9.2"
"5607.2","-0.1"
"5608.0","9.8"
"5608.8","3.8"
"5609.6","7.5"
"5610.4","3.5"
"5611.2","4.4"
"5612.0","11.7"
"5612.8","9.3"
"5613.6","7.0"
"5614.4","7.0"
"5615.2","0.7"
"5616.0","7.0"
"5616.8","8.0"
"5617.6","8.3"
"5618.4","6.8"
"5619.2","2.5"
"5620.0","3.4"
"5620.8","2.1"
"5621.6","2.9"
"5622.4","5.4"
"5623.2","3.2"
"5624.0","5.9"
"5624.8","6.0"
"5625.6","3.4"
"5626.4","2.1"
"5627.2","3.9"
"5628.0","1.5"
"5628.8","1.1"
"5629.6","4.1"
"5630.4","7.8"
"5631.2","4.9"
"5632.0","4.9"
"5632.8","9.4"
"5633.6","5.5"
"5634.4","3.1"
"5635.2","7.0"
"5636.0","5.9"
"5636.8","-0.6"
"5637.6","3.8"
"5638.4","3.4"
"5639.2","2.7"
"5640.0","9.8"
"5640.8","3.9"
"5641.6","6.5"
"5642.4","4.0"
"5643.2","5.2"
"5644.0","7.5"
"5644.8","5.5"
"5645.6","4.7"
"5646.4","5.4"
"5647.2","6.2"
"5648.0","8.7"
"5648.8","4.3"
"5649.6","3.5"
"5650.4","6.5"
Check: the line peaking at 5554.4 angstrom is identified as [O III]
